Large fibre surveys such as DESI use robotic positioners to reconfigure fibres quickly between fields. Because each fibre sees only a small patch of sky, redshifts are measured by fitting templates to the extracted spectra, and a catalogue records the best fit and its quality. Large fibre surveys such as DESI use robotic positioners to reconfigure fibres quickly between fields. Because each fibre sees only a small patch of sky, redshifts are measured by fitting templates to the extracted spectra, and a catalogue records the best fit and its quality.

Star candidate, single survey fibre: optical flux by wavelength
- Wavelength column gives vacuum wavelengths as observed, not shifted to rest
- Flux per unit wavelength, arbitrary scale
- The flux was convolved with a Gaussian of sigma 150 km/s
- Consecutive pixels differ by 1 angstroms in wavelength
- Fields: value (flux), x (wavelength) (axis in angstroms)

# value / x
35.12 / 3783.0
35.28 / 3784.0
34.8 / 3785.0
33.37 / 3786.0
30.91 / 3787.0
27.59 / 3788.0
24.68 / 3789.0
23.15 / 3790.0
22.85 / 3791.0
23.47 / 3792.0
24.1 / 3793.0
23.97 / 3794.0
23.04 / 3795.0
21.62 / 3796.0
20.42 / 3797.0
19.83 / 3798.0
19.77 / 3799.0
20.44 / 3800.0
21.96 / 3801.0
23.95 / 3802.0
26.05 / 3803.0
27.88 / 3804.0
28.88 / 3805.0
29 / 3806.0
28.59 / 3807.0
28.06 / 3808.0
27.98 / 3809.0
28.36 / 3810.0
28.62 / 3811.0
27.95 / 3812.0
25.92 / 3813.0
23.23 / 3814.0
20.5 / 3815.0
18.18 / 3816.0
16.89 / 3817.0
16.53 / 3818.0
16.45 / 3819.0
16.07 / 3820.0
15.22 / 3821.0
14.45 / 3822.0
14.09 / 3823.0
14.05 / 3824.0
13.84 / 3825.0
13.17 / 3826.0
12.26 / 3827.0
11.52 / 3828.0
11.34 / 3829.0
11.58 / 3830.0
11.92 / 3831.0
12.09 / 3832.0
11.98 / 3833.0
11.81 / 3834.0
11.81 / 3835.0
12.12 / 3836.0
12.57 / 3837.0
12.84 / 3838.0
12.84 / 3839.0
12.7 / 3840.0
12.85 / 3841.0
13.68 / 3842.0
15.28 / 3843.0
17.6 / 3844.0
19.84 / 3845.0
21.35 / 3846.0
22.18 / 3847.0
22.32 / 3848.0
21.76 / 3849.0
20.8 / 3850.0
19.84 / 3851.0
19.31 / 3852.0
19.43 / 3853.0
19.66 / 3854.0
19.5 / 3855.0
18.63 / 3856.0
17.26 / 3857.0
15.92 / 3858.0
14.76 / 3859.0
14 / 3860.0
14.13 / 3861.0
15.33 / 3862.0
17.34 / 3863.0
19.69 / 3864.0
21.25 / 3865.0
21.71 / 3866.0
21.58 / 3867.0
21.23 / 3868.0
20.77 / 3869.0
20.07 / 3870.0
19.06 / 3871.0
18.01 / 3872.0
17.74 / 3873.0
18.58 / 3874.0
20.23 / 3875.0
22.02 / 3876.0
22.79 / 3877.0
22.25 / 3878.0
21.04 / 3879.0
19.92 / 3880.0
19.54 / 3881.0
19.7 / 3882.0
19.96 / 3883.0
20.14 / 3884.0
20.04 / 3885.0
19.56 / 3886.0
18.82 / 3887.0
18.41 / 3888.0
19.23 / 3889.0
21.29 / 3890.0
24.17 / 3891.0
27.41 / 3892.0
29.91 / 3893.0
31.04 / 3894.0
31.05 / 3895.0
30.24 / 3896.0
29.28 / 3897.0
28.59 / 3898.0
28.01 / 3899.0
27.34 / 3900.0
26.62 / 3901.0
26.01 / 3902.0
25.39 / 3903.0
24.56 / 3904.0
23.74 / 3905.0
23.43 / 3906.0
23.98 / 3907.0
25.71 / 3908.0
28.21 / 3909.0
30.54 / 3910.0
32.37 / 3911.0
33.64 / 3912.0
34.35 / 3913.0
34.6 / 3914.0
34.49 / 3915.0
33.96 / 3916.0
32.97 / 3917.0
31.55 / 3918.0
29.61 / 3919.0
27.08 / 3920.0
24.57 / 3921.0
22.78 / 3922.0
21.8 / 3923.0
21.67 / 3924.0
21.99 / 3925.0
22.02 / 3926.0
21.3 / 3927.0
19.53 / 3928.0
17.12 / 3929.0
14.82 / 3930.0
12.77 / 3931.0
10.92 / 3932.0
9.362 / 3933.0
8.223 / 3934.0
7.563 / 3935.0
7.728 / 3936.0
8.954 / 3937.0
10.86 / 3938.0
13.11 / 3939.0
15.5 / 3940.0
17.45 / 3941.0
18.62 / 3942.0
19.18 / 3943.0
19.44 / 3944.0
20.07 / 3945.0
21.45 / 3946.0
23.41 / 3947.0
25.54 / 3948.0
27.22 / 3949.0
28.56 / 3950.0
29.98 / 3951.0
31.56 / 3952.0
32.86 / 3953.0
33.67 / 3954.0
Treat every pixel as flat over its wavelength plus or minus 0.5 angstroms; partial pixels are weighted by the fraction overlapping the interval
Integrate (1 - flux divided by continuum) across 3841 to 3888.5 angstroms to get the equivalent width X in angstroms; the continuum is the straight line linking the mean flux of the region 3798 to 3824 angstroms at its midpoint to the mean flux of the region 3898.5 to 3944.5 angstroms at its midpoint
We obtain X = 6.74 angstroms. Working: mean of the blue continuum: 22.4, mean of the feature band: 19.2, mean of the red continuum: 22.3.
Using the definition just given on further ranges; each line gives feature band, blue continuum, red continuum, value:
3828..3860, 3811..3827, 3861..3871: 4.92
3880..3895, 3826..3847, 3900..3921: 1.25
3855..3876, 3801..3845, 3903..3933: 2.72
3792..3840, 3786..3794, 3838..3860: 7.44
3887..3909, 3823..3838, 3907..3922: 0.84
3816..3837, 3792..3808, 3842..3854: 7.90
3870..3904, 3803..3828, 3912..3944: -4.11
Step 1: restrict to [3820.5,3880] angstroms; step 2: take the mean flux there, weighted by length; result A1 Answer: 16.9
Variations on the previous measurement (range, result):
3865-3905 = 22.9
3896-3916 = 28.6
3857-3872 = 18.3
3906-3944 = 21.6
